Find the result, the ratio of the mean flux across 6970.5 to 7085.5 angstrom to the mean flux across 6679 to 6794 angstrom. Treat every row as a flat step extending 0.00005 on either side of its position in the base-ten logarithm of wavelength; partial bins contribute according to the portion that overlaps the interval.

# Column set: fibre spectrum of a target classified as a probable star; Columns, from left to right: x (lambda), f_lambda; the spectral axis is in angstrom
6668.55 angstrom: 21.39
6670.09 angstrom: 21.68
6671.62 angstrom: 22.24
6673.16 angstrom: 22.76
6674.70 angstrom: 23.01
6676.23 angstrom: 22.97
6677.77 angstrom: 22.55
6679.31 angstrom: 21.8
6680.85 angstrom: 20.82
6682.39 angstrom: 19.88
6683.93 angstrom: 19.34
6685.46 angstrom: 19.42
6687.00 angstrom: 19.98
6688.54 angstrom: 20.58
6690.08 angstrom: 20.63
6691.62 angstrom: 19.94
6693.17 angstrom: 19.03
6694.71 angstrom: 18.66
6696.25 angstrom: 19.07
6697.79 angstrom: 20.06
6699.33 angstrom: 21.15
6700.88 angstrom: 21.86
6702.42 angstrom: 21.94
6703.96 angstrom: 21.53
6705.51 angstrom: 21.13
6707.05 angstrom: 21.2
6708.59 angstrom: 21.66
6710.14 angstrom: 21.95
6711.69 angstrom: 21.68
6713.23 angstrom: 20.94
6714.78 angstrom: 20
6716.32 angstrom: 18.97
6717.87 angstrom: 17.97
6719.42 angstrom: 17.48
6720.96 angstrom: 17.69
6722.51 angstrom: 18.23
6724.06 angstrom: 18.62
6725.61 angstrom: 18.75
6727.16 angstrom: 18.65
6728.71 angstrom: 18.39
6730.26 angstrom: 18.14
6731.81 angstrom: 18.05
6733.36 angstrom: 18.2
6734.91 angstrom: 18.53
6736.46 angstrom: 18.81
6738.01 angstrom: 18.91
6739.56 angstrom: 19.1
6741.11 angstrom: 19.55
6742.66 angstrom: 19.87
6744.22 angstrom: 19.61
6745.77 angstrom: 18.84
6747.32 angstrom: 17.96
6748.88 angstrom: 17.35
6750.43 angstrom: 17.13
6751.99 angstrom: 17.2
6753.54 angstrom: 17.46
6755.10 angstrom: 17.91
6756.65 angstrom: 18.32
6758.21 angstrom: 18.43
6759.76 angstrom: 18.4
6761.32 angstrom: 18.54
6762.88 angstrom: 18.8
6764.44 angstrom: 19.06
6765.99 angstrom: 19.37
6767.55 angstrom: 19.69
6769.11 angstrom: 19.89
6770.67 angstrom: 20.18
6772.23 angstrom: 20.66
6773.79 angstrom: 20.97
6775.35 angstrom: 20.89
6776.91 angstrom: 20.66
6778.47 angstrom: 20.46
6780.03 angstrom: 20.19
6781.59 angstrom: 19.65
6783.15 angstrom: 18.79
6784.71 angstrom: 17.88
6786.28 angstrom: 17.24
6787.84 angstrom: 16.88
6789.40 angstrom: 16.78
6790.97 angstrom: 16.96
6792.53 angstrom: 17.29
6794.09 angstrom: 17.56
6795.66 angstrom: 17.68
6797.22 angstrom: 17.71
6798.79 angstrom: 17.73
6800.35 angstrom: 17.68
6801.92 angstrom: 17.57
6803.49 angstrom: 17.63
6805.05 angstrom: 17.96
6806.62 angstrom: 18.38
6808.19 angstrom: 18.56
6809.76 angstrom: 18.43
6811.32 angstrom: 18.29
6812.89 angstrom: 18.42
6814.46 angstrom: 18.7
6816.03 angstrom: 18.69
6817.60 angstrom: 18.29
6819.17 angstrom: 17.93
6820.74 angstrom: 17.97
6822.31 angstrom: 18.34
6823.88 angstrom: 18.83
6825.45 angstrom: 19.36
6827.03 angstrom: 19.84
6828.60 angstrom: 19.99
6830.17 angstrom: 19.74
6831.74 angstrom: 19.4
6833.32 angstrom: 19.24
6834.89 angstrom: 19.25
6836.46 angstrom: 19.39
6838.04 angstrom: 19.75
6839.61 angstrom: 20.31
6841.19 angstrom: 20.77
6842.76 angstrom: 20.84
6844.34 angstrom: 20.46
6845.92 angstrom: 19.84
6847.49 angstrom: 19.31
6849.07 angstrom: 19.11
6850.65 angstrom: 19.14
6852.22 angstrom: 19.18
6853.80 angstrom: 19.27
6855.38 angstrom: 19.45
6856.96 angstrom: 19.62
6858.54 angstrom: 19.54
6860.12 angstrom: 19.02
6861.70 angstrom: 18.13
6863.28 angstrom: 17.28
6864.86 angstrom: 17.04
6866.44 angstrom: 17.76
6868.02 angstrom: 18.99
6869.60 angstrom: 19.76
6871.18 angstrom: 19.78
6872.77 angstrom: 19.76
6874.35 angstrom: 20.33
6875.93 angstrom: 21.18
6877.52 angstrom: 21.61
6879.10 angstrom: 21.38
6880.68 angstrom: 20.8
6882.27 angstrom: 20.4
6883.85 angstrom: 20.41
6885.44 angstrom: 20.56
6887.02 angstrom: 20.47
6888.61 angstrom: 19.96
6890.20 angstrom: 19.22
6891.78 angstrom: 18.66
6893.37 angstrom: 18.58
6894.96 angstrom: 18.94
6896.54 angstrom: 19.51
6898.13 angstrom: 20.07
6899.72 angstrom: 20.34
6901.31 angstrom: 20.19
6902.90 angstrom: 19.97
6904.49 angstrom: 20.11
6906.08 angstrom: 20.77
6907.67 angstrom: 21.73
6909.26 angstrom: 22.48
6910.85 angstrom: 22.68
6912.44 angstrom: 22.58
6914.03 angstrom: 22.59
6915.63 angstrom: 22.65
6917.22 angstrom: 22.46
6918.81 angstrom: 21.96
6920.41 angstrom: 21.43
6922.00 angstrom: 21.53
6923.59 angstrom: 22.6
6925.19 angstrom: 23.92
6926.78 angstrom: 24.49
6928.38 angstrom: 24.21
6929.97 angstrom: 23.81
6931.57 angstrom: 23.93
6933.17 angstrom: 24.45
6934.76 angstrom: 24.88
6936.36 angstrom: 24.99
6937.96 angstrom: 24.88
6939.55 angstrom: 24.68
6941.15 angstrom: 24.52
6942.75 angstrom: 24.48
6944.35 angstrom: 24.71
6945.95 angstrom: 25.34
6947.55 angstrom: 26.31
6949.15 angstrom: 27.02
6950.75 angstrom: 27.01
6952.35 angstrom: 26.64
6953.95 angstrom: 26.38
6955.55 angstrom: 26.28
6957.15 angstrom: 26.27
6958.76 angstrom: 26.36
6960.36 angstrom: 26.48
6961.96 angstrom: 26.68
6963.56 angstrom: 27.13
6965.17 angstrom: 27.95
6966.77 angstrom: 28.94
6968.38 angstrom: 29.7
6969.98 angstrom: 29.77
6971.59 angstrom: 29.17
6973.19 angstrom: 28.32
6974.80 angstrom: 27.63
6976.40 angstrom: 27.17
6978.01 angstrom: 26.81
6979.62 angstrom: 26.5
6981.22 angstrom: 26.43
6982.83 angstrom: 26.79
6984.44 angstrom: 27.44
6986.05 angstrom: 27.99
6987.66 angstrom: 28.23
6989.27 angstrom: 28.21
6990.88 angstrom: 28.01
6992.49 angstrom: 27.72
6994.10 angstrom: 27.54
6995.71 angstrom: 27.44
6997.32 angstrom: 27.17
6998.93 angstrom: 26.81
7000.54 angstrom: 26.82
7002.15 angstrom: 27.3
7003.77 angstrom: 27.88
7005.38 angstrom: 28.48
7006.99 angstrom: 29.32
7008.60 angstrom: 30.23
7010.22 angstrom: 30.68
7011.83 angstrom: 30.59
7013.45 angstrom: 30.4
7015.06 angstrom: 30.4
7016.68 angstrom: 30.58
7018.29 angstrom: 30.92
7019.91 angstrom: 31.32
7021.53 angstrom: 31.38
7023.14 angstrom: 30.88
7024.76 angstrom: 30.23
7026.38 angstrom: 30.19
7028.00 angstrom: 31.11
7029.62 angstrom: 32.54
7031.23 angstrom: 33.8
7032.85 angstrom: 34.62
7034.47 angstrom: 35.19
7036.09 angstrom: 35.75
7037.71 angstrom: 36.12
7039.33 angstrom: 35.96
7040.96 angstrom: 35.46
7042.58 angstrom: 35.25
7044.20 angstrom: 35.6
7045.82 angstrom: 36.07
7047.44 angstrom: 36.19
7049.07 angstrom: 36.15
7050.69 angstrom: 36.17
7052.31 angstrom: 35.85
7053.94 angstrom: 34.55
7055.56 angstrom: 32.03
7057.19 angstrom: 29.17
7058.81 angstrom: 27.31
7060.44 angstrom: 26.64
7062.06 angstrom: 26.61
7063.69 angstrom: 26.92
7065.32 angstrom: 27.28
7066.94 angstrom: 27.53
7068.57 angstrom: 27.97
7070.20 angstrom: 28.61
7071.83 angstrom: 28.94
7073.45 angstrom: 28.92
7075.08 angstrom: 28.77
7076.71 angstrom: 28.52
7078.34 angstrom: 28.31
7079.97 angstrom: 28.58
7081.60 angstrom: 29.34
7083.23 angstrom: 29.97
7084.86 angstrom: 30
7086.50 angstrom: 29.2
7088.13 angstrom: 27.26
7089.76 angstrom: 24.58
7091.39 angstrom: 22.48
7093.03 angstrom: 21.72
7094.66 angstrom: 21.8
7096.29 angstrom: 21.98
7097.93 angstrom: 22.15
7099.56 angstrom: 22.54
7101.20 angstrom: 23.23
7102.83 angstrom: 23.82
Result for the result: 1.6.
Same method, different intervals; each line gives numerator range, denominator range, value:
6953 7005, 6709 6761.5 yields 1.47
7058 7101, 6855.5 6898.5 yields 1.36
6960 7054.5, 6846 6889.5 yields 1.55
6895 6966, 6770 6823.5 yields 1.29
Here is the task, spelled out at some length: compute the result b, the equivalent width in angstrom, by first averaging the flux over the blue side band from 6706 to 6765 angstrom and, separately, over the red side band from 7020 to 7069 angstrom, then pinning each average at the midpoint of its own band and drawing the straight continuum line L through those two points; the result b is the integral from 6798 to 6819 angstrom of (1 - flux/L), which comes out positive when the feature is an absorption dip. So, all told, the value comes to 3.69 angstrom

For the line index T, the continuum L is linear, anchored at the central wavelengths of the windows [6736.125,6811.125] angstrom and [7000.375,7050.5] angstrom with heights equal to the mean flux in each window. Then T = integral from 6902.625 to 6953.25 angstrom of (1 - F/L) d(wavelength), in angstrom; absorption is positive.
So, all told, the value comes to 6.3 angstrom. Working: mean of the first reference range 18.6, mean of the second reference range 32.3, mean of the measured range 23.7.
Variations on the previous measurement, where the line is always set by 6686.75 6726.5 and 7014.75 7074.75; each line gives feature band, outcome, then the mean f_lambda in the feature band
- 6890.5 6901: 2.87 angstrom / 19.4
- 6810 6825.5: 3.55 angstrom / 18.4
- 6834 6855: 4.33 angstrom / 19.7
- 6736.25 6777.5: 5.24 angstrom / 19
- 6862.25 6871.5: 2.63 angstrom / 18.4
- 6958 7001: 2.87 angstrom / 27.6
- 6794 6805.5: 2.76 angstrom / 17.7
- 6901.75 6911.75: 2.14 angstrom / 21.3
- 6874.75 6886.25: 2.30 angstrom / 20.9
